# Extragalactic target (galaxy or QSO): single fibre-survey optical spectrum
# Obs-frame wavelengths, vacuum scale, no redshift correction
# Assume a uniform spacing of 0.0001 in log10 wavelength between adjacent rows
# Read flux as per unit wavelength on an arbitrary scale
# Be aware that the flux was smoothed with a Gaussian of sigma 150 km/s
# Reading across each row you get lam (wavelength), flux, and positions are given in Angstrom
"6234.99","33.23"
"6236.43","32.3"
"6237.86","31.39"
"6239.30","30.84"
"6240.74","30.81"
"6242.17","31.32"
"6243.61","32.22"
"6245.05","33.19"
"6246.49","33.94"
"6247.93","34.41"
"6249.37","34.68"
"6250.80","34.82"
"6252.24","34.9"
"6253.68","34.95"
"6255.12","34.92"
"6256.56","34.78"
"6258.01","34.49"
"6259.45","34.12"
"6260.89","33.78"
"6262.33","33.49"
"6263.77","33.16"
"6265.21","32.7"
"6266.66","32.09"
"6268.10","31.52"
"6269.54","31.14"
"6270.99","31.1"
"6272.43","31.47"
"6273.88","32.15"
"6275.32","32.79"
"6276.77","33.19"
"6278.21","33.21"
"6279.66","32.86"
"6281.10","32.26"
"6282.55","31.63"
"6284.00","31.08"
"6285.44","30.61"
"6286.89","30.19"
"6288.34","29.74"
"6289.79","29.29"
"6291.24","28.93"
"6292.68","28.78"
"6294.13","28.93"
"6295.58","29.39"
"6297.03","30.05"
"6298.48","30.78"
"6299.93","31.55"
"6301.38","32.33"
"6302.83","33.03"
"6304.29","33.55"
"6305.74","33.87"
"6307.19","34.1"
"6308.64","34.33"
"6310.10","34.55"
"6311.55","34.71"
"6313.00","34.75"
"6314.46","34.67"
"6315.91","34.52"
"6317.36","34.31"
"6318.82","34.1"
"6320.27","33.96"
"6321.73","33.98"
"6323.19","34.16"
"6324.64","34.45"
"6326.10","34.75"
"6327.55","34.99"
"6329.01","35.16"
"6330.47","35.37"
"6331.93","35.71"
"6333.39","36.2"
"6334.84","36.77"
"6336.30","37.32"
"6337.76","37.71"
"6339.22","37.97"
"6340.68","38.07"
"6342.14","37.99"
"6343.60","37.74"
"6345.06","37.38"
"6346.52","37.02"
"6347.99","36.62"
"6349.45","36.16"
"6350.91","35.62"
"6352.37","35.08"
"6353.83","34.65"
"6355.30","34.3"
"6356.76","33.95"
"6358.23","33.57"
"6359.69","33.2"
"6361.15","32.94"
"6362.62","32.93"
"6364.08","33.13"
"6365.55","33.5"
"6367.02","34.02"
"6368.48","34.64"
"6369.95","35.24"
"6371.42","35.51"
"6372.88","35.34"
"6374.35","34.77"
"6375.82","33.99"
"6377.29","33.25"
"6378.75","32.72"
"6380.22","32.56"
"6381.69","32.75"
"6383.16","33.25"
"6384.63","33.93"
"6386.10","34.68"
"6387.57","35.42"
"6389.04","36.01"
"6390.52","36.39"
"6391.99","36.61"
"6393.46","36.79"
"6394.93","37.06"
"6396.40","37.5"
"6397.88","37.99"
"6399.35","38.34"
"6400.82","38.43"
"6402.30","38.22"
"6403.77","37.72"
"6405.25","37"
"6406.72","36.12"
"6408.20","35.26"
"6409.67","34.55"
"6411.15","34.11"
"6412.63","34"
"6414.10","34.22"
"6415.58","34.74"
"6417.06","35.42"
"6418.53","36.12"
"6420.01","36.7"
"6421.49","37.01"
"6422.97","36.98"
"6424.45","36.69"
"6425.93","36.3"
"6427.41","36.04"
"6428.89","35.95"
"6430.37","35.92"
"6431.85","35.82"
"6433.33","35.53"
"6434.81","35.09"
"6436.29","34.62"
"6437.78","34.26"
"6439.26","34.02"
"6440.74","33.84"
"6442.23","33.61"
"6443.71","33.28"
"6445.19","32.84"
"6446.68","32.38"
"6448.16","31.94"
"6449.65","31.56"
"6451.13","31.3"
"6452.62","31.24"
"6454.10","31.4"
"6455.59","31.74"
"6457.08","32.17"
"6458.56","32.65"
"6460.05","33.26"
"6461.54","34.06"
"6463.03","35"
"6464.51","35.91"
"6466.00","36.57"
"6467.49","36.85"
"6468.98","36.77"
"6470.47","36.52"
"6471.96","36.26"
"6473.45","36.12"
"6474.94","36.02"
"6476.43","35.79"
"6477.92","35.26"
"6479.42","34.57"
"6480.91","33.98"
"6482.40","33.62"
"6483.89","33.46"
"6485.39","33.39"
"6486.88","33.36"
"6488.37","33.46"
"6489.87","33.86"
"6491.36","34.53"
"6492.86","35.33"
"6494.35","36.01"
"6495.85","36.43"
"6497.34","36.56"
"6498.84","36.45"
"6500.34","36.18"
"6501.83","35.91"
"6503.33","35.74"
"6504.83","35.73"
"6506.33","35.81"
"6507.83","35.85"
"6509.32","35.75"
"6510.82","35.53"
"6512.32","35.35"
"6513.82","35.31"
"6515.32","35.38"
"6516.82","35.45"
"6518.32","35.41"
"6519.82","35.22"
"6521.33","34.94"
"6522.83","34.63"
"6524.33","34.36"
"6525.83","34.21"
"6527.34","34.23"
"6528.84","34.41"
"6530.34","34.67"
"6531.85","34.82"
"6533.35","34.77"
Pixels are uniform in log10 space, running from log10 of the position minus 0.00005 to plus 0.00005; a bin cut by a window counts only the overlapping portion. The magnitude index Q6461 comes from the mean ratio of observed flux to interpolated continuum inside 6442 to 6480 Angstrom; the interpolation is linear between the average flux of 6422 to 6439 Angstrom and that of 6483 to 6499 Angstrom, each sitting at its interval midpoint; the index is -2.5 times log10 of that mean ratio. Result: 0.04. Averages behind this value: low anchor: 35.7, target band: 34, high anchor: 34.7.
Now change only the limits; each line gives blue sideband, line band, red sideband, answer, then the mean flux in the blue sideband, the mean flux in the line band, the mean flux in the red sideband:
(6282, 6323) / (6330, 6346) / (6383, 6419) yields -0.11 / 32.2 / 37.1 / 36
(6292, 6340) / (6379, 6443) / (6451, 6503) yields -0.04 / 34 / 35.6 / 34.7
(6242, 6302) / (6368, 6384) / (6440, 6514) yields -0.02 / 32.2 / 34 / 34.5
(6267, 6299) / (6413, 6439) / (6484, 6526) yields -0.06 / 31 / 35.7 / 35.2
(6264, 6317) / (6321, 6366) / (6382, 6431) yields -0.05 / 32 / 35.4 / 36.1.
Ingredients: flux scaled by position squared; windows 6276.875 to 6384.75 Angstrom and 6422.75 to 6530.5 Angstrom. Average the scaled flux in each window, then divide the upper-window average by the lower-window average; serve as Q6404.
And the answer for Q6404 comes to 1.07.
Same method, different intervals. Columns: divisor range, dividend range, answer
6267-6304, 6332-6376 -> 1.16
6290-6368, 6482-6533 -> 1.08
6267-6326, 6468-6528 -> 1.16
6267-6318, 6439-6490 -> 1.12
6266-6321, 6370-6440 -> 1.15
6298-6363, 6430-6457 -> 0.99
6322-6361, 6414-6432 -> 1.03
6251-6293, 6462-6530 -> 1.17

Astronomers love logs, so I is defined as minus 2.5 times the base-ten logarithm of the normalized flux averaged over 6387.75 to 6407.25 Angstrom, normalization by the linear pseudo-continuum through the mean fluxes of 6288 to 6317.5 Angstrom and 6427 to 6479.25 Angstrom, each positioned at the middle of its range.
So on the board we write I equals -0.11 mag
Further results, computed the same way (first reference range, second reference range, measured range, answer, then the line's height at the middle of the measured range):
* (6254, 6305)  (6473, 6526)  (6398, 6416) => -0.07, 33.8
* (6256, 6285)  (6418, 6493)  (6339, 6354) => -0.11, 33.4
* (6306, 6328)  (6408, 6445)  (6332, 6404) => -0.02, 34.8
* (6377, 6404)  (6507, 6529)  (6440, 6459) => 0.10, 35.5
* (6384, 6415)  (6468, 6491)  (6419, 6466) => 0.04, 35.5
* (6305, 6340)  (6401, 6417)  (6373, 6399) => 0.01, 35.5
